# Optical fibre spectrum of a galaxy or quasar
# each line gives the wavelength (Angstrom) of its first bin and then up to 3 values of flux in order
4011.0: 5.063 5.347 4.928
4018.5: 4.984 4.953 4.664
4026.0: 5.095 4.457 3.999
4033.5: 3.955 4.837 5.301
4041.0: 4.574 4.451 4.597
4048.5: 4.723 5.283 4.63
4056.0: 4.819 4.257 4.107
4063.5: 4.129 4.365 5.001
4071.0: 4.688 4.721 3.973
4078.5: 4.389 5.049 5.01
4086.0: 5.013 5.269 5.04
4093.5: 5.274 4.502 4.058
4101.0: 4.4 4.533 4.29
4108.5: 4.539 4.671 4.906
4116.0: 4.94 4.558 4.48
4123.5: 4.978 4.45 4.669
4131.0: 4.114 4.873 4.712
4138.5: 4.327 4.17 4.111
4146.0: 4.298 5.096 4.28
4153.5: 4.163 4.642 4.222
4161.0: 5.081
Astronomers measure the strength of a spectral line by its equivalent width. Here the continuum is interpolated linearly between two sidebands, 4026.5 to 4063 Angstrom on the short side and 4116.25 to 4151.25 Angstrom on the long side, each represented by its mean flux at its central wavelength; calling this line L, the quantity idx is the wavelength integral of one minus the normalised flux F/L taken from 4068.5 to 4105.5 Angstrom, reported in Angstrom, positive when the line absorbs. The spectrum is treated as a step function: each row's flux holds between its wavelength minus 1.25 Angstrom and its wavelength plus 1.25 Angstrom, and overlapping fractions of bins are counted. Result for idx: -1.29 Angstrom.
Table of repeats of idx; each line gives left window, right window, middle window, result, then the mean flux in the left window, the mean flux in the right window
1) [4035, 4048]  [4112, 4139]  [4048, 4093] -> 0.10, 4.75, 4.65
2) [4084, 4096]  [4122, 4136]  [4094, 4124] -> 1.67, 5.07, 4.62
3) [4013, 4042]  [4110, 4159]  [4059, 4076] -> 0.78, 4.74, 4.54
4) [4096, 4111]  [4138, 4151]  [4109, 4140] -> -1.67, 4.4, 4.39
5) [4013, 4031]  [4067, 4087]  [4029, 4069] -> 1.89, 4.84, 4.72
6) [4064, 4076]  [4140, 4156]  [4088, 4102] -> -0.67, 4.58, 4.38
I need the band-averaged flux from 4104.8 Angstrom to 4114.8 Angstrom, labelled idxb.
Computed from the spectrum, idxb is 4.6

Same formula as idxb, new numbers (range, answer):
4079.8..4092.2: 5.08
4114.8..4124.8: 4.74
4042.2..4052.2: 4.76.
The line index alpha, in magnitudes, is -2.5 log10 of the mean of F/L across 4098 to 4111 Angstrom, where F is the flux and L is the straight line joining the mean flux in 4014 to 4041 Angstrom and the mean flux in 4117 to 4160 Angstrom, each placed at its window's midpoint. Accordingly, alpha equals 0.04 mag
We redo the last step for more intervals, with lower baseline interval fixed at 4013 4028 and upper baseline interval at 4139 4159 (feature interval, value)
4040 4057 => 0.02 mag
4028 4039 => 0.10 mag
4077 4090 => -0.06 mag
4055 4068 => 0.10 mag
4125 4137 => -0.03 mag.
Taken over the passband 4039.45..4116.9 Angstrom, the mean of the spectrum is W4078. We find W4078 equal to 4.65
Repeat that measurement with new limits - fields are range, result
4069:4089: 4.75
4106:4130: 4.66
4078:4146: 4.64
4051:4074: 4.56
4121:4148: 4.49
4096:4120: 4.54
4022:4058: 4.66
